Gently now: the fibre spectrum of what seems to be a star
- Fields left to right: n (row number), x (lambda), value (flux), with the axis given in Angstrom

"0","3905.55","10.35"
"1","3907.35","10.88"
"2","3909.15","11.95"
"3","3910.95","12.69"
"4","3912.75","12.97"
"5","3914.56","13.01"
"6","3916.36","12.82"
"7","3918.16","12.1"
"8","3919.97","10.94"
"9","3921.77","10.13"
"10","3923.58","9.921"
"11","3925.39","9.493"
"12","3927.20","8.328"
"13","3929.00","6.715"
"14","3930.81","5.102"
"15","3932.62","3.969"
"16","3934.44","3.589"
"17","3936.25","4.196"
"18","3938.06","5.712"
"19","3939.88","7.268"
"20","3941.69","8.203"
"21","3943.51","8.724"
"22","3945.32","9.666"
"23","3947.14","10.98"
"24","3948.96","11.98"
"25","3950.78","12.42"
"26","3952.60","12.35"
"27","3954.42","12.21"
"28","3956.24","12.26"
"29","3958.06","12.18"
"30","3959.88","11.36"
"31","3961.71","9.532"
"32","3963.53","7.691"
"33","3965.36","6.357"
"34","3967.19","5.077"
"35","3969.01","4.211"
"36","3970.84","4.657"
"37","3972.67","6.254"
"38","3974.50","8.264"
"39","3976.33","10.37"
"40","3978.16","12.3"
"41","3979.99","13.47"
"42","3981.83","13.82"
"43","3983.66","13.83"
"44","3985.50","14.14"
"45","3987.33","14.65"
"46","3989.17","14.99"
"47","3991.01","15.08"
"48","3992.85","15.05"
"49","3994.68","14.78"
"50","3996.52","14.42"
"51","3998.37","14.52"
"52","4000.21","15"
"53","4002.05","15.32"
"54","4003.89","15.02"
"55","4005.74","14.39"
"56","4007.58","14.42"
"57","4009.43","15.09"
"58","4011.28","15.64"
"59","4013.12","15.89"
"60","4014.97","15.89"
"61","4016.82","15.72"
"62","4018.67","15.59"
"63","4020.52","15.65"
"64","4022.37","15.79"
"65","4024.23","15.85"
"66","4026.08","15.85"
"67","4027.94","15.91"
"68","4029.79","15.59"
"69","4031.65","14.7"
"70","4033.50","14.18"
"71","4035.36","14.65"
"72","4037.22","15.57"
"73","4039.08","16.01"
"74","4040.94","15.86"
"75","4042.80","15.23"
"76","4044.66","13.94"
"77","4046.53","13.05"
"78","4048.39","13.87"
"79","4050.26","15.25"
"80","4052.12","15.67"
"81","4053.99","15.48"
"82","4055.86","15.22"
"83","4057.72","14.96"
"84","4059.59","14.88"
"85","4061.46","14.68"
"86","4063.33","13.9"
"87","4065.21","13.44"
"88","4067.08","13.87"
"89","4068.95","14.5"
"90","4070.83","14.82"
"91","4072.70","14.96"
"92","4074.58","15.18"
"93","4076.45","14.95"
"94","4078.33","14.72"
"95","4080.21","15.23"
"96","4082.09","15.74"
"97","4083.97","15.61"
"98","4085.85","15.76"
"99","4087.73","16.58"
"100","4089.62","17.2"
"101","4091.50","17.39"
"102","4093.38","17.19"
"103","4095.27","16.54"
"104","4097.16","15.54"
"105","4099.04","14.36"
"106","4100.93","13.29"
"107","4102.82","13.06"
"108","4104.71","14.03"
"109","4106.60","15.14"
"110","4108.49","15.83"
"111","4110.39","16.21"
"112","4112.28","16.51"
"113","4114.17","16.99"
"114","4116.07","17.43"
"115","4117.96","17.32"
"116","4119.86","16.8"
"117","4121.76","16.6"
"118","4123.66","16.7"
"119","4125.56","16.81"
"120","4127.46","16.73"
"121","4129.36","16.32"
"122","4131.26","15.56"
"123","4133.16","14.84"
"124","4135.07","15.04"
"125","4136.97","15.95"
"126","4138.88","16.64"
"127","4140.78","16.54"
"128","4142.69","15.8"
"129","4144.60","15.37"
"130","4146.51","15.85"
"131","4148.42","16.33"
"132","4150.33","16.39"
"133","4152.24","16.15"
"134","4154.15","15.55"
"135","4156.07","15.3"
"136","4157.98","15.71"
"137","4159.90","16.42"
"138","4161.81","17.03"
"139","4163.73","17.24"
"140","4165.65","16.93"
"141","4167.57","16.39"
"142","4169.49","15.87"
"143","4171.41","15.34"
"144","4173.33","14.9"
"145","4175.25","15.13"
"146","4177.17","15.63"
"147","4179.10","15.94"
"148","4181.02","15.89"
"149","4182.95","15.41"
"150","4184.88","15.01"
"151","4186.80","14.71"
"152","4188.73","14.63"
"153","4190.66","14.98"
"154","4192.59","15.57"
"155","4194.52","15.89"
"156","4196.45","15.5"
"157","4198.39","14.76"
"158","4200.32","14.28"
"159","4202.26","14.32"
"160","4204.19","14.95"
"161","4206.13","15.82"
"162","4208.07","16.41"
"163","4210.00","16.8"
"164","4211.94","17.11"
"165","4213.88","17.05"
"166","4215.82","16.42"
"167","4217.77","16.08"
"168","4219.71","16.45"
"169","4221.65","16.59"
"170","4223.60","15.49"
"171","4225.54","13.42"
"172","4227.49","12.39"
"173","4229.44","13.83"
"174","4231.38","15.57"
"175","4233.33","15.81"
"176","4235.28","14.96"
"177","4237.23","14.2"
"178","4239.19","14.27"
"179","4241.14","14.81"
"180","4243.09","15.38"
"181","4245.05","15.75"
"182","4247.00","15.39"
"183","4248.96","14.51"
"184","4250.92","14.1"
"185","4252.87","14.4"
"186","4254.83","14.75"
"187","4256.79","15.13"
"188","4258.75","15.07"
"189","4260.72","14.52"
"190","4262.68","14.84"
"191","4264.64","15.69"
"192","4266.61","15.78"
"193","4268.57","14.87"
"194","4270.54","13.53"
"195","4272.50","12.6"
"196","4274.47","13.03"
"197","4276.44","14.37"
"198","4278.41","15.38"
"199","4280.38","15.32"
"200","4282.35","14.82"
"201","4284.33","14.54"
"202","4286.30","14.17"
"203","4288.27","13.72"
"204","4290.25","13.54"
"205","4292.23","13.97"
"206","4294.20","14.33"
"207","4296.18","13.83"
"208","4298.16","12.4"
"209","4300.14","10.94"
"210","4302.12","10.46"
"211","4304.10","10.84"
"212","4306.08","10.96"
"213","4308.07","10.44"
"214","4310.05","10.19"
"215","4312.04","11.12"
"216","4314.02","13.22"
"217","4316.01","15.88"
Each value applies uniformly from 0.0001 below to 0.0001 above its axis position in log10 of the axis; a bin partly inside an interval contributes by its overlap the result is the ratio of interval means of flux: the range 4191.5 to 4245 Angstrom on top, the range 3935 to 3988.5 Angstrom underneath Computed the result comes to 1.57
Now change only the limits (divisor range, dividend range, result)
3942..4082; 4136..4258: 1.15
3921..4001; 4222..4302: 1.42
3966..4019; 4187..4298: 1.15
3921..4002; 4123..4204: 1.54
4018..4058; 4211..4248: 1.01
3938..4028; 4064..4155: 1.27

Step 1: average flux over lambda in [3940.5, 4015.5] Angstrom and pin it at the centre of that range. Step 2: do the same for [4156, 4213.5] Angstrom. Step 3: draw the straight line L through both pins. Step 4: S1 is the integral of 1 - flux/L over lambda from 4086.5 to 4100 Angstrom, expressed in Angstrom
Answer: -2.2 Angstrom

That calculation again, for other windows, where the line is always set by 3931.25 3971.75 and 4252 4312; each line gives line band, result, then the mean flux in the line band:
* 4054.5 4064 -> -4.5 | 14.8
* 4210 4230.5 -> -4.8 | 15.5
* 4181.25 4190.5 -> -2.3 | 15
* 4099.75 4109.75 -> -3.3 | 14.3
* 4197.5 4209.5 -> -2.8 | 15.2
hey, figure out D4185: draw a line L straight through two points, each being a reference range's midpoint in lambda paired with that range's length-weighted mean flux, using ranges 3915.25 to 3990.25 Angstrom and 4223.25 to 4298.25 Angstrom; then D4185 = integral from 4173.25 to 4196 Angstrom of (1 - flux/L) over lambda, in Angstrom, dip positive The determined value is -3.5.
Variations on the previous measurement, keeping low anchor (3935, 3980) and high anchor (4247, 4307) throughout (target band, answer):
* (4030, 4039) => -4.24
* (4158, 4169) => -4.08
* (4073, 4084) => -4.41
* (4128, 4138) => -3.35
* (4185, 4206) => -3.90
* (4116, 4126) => -4.70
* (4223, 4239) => -1.49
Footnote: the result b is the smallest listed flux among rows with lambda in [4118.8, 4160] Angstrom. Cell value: 14.84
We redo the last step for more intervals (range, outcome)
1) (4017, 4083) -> 13.05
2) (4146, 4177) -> 14.9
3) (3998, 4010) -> 14.39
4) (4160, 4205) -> 14.28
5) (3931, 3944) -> 3.589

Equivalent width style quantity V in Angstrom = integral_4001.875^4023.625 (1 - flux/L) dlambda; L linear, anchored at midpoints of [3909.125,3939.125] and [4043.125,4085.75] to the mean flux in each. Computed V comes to -4.8 Angstrom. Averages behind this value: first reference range 8.93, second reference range 14.8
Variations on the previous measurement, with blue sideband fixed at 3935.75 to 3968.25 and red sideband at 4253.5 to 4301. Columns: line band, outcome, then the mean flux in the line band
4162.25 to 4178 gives -4.17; 16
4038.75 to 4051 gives -4.45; 14.7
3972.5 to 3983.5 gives -1.67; 11.3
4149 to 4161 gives -3.43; 16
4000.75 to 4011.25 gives -4.88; 14.9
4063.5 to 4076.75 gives -3.96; 14.5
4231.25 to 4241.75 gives -0.98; 14.9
